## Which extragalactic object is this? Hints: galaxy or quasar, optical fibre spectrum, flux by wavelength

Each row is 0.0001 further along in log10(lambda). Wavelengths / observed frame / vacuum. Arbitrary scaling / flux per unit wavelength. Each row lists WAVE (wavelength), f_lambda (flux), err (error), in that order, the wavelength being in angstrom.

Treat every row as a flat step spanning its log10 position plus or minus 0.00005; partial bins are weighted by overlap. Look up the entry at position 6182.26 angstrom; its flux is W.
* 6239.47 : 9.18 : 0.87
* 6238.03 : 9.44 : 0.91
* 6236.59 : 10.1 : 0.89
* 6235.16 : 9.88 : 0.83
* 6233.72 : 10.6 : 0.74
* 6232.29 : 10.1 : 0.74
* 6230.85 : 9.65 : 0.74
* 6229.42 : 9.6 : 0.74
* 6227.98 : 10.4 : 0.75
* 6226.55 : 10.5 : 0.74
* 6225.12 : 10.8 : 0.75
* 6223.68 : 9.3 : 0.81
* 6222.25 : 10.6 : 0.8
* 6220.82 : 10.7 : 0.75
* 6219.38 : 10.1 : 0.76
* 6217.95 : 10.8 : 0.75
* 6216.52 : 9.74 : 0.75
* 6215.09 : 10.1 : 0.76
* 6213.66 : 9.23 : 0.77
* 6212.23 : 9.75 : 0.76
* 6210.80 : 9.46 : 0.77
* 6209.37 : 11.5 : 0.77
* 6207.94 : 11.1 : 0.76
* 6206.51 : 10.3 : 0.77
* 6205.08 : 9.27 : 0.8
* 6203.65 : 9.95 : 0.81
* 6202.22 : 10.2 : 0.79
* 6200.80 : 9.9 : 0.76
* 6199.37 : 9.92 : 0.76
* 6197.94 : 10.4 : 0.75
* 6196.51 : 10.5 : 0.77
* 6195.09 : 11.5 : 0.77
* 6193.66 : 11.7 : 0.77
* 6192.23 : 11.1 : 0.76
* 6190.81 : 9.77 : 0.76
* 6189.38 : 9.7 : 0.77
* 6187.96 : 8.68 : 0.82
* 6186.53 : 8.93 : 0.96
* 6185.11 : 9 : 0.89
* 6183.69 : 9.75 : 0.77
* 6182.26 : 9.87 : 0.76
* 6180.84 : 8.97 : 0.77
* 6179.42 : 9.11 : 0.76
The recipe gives 9.87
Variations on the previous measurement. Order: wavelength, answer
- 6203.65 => 9.95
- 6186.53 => 8.93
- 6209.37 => 11.5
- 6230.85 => 9.65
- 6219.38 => 10.1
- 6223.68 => 9.3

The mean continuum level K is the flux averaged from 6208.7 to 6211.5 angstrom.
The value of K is 10.5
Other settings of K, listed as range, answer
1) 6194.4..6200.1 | 10.6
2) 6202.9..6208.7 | 10.2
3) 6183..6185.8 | 9.39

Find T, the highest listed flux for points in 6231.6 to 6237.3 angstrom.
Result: 10.6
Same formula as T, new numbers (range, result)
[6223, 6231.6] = 10.8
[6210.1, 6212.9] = 9.75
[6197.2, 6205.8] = 10.4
